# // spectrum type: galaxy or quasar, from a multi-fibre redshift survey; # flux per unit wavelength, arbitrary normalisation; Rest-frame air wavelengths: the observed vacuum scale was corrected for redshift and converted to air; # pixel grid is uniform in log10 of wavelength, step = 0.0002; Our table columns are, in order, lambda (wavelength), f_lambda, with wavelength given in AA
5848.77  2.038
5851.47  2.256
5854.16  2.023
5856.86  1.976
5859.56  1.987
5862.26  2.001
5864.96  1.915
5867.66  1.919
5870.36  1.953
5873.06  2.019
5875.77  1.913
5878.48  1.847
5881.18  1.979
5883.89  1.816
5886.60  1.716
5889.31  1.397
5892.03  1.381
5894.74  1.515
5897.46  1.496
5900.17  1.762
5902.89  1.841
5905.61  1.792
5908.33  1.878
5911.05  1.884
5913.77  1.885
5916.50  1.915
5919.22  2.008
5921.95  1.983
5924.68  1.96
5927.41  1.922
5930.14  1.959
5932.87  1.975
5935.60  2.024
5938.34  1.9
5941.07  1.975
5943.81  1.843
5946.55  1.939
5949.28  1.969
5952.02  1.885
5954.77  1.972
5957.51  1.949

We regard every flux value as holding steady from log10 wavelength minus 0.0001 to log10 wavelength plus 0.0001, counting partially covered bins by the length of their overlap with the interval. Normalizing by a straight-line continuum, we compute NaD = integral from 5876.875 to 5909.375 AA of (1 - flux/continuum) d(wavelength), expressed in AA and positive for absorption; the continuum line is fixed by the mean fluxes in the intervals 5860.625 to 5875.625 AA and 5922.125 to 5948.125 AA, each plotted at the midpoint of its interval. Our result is 4.2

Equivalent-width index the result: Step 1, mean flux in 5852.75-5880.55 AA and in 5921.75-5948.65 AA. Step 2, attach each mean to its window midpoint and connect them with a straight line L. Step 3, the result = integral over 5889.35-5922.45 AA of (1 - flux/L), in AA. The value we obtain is 3.3 AA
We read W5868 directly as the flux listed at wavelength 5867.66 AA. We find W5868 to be 1.919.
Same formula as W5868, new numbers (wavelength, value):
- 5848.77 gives 2.038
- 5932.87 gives 1.975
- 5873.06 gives 2.019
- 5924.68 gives 1.96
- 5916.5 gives 1.915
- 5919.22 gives 2.008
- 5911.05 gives 1.884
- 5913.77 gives 1.885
